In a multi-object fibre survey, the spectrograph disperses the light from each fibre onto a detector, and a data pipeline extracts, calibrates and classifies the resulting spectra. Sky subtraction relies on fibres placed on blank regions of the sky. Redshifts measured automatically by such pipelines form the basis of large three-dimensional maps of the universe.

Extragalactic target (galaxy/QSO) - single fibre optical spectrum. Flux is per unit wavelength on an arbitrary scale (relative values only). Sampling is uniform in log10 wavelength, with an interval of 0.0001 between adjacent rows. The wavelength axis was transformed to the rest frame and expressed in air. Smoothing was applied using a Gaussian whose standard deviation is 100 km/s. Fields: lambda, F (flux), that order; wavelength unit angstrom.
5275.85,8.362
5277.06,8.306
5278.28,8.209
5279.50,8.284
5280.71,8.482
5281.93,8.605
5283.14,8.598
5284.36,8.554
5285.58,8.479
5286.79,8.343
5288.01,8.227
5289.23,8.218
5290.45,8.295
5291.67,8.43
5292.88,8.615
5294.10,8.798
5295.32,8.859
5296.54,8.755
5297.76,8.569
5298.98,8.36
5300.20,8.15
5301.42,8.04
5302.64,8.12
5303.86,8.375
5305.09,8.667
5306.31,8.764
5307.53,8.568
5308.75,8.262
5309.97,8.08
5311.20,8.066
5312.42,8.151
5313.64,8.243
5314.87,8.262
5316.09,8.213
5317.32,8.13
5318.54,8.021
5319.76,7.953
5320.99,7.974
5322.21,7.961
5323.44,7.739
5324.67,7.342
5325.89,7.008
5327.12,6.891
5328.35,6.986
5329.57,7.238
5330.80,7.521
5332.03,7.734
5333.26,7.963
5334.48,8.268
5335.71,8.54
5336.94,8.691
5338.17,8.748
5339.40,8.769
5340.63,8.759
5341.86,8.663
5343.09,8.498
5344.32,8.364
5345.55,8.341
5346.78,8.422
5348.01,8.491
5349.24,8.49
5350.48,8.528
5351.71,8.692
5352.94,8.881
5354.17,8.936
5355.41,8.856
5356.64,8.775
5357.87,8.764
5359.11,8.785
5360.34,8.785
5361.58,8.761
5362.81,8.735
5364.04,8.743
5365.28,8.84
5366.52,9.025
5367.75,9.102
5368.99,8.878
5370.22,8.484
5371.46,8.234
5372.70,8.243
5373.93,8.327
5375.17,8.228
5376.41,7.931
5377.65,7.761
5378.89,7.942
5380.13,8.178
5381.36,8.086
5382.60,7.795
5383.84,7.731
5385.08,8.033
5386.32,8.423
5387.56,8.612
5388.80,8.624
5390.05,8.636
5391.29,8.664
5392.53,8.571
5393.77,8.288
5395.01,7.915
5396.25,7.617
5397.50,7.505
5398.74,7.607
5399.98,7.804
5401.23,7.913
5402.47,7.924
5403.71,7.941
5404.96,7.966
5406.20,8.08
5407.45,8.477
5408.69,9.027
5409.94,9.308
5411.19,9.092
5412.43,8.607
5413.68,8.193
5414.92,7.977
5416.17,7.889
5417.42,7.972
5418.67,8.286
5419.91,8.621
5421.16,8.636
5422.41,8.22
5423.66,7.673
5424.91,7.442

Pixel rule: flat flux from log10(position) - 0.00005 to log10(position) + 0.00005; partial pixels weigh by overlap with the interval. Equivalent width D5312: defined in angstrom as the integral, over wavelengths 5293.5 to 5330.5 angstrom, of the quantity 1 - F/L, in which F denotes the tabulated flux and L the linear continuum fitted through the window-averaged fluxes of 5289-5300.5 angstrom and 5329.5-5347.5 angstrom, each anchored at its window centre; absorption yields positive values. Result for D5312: 1.6 angstrom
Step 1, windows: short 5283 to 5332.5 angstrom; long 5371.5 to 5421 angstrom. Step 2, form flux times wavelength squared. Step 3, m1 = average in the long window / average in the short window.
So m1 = 1.04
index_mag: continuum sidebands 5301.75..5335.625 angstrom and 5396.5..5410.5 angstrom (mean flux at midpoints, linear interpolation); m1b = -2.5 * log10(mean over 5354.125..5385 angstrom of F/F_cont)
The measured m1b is -0.05 mag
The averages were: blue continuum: 7.95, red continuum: 8.12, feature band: 8.46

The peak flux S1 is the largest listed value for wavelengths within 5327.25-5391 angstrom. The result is 9.102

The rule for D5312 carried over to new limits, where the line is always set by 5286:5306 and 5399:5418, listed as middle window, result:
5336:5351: -0.4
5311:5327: 1.0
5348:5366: -0.9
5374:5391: 0.3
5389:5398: 0.1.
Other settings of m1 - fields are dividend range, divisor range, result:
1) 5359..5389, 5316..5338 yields 1.10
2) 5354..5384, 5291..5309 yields 1.02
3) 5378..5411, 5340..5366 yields 0.96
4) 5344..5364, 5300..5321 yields 1.07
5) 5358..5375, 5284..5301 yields 1.05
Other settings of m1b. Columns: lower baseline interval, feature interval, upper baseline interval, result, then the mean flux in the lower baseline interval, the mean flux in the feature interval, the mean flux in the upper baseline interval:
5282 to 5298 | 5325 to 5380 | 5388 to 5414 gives 0.00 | 8.52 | 8.37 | 8.28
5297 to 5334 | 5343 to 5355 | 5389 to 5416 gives -0.06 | 7.98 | 8.57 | 8.24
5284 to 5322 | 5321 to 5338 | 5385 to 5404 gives 0.08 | 8.34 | 7.72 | 8.14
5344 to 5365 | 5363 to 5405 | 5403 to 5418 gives 0.04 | 8.68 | 8.23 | 8.37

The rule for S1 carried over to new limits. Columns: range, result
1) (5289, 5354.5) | 8.936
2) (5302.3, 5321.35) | 8.764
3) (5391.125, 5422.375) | 9.308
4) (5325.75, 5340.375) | 8.769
